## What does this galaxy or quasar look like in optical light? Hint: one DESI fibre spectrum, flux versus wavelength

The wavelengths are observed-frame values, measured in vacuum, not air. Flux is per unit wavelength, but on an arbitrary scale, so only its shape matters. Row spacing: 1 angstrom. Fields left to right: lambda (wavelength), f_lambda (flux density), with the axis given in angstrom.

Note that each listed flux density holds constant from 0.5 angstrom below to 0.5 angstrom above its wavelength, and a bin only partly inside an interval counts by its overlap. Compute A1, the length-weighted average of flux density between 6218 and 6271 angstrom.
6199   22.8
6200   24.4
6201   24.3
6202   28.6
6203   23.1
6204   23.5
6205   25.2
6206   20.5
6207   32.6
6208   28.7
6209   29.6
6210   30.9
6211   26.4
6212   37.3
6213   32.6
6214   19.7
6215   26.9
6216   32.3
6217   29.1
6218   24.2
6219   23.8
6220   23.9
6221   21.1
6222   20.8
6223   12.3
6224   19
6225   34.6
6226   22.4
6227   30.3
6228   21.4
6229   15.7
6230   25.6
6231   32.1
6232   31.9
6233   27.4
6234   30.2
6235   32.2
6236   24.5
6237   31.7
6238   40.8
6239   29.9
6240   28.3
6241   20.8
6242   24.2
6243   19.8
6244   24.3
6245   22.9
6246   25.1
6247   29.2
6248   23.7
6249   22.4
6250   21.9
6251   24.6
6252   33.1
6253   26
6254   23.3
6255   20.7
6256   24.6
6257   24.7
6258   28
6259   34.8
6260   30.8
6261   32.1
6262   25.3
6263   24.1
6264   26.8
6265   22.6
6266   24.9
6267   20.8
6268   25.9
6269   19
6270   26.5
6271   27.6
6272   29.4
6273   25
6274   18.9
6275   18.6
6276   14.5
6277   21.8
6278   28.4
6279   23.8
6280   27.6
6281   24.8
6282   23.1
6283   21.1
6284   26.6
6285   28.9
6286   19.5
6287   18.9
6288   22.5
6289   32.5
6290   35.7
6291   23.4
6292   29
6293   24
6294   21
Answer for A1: 25.6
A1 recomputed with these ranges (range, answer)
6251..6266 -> 26.8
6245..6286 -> 24.9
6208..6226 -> 26.1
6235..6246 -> 26.9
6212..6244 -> 26.3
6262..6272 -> 24.6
